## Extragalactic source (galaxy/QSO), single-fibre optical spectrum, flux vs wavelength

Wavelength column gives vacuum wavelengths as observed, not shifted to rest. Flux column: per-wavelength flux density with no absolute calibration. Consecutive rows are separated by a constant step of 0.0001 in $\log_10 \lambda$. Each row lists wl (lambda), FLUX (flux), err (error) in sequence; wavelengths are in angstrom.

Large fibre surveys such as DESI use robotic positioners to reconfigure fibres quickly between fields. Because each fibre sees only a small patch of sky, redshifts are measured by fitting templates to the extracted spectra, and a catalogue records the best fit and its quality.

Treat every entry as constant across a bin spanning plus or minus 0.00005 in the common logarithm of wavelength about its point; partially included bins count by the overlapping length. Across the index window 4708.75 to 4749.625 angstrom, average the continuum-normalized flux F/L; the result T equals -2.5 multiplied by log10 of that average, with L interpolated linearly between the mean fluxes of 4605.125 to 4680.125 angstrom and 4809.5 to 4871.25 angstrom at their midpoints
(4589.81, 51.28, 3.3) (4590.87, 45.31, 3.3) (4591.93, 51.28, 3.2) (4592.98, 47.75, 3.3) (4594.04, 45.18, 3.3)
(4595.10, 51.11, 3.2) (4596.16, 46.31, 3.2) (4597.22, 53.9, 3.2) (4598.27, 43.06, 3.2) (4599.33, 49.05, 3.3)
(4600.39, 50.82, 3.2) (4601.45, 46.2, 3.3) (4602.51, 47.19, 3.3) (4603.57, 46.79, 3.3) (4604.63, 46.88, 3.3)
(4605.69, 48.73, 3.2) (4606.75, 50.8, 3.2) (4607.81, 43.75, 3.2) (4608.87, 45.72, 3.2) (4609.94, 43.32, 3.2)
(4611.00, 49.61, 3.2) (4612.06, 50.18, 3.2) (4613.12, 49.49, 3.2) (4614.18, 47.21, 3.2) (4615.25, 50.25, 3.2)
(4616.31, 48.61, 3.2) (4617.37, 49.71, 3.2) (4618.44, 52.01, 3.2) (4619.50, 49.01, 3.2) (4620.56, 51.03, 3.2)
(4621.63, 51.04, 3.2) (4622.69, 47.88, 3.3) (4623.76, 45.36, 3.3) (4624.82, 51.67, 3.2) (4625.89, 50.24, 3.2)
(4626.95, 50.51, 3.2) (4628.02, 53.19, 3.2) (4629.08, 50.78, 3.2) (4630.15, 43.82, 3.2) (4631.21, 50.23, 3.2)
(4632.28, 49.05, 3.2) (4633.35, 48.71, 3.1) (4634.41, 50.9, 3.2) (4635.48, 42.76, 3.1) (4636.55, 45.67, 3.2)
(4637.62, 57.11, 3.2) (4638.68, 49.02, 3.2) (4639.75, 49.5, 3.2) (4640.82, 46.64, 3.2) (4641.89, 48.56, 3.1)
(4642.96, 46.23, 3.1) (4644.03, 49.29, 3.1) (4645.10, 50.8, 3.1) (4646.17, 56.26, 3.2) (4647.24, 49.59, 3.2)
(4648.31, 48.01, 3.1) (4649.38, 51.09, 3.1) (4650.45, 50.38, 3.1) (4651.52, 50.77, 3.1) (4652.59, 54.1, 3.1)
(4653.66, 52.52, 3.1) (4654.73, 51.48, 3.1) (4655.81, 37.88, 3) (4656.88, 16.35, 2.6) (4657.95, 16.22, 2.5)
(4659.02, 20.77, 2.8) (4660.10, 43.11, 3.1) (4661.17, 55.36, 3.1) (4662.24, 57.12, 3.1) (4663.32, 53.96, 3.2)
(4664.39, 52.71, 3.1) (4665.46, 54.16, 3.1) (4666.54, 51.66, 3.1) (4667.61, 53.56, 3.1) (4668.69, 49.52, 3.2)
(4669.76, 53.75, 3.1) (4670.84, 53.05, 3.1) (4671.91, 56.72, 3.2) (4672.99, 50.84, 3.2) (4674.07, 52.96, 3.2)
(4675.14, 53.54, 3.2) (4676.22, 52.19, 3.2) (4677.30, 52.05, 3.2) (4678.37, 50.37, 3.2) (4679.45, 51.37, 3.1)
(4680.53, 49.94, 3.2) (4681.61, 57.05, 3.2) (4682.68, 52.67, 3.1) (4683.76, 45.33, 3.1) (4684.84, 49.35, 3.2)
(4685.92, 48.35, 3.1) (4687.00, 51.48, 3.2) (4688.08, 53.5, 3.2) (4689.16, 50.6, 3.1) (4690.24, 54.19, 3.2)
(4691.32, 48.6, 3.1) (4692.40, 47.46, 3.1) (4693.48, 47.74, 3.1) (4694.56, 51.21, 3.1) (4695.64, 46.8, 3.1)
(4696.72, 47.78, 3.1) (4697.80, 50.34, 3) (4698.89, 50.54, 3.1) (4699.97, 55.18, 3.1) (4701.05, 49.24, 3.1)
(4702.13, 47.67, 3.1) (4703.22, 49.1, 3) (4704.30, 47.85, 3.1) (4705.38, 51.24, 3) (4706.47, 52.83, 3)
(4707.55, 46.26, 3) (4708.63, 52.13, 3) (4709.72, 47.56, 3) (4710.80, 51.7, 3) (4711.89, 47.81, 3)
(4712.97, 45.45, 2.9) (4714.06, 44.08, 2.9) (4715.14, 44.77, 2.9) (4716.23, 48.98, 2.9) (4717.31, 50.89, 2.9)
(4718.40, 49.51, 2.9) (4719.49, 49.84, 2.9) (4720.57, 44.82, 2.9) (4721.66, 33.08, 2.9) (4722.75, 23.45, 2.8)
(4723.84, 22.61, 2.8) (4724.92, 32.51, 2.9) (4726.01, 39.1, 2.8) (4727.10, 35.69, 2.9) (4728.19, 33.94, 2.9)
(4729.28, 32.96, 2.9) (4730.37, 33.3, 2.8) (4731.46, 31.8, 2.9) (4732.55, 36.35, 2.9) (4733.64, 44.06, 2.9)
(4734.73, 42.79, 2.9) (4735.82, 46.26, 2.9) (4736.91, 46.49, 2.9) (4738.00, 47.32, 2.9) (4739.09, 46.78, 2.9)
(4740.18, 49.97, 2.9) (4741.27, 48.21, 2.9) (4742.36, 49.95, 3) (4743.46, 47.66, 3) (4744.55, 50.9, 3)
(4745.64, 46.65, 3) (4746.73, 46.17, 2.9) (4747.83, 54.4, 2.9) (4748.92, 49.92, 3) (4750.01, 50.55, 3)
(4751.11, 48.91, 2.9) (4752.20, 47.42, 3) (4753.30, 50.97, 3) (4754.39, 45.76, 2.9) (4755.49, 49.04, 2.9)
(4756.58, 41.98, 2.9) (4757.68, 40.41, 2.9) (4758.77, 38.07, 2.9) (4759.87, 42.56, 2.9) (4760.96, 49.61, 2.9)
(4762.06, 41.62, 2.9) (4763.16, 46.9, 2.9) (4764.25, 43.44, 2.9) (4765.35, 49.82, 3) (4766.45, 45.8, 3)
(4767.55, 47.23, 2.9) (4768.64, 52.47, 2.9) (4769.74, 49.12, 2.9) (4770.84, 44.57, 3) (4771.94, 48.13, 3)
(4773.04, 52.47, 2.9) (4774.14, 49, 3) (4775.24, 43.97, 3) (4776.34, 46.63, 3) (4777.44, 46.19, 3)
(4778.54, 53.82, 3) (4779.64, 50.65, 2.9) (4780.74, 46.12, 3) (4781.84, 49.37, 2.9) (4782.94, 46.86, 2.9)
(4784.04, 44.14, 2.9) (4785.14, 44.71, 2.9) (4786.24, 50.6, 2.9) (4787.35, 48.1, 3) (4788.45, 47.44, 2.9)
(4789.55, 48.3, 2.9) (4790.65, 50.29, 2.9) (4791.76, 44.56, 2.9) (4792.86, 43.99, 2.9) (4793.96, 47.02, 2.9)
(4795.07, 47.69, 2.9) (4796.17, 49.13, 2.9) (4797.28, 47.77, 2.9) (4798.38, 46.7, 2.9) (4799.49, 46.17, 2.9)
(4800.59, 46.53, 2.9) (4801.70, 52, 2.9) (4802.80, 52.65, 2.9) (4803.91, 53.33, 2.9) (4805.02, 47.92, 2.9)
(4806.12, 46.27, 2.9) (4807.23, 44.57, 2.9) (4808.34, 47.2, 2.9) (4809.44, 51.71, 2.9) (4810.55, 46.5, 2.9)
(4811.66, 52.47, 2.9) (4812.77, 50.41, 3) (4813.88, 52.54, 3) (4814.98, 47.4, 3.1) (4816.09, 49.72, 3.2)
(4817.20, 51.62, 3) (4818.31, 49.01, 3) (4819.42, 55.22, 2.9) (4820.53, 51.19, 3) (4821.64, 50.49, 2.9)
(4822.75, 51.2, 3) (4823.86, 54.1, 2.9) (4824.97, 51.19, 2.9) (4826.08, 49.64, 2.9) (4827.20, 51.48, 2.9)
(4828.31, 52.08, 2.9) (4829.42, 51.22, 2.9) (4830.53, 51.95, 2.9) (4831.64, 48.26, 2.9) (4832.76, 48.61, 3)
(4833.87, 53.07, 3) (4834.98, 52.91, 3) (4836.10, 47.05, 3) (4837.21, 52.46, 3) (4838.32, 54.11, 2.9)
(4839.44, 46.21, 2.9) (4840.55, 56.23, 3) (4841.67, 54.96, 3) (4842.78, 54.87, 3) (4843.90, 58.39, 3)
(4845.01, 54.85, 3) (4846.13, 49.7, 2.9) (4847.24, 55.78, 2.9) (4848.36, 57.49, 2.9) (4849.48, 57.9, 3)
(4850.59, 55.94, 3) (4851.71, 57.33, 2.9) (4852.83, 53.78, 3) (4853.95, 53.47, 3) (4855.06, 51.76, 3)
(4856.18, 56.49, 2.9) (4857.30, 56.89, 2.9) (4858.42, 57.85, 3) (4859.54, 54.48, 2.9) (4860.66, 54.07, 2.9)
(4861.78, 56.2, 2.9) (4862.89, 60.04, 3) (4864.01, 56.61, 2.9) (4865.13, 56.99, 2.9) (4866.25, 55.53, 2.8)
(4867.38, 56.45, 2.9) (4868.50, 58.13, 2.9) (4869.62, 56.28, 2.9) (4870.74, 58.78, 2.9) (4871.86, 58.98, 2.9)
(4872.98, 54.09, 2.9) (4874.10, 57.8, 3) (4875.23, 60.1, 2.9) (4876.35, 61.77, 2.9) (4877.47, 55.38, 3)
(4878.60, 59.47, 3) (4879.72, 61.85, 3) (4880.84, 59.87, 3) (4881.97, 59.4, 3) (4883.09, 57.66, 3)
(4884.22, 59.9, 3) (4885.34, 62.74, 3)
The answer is 0.173 mag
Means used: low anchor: 48.7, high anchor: 53.4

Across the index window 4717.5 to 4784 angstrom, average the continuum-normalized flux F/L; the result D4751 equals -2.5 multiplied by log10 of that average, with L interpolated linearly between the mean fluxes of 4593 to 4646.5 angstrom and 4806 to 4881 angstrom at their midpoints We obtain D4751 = 0.16 mag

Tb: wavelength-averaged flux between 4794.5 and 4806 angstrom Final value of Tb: 48.9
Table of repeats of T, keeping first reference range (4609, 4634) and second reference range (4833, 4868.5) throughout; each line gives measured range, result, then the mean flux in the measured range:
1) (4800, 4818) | 0.09 mag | 49.5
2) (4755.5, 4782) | 0.13 mag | 46.7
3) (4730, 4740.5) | 0.22 mag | 42.5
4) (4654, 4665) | 0.22 mag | 40.8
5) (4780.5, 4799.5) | 0.13 mag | 47.2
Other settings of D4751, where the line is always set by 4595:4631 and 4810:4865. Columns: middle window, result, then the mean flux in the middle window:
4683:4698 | 0.01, 49.5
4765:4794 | 0.09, 47.8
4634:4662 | 0.08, 45.9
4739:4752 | 0.04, 49.2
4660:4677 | -0.07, 53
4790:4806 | 0.09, 48.2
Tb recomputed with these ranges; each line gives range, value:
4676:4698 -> 50.4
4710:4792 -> 45.2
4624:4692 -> 49.2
